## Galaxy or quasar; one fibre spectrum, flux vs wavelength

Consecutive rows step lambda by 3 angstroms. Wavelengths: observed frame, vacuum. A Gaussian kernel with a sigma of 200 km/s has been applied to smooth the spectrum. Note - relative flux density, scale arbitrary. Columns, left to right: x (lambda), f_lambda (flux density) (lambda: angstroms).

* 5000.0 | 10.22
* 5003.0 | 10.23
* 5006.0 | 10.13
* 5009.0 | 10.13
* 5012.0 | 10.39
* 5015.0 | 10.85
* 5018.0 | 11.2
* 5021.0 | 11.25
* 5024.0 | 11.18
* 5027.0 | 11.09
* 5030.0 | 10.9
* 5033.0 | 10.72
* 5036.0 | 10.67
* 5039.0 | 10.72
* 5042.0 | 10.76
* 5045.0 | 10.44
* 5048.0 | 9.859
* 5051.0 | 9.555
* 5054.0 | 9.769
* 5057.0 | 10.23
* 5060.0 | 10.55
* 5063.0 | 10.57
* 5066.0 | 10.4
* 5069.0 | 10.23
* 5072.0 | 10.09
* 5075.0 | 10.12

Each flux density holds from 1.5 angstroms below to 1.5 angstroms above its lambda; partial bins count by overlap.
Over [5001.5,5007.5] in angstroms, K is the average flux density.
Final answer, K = 10.2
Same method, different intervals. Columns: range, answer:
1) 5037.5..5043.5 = 10.7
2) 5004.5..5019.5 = 10.5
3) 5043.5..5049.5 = 10.1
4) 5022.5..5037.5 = 10.9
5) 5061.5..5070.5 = 10.4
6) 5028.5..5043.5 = 10.8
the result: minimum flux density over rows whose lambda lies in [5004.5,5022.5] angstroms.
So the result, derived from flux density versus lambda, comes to 10.13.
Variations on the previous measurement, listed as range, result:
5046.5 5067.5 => 9.555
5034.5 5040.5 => 10.67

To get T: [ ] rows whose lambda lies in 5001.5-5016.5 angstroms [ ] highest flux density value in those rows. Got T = 10.85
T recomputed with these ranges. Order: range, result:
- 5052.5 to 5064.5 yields 10.57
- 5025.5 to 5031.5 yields 11.09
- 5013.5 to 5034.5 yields 11.25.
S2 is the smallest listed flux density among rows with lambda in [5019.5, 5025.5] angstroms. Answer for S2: 11.18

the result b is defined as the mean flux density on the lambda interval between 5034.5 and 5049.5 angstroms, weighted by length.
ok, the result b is 10.5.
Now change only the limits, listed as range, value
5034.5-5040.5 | 10.7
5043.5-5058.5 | 9.97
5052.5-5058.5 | 10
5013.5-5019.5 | 11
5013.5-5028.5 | 11.1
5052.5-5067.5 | 10.3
